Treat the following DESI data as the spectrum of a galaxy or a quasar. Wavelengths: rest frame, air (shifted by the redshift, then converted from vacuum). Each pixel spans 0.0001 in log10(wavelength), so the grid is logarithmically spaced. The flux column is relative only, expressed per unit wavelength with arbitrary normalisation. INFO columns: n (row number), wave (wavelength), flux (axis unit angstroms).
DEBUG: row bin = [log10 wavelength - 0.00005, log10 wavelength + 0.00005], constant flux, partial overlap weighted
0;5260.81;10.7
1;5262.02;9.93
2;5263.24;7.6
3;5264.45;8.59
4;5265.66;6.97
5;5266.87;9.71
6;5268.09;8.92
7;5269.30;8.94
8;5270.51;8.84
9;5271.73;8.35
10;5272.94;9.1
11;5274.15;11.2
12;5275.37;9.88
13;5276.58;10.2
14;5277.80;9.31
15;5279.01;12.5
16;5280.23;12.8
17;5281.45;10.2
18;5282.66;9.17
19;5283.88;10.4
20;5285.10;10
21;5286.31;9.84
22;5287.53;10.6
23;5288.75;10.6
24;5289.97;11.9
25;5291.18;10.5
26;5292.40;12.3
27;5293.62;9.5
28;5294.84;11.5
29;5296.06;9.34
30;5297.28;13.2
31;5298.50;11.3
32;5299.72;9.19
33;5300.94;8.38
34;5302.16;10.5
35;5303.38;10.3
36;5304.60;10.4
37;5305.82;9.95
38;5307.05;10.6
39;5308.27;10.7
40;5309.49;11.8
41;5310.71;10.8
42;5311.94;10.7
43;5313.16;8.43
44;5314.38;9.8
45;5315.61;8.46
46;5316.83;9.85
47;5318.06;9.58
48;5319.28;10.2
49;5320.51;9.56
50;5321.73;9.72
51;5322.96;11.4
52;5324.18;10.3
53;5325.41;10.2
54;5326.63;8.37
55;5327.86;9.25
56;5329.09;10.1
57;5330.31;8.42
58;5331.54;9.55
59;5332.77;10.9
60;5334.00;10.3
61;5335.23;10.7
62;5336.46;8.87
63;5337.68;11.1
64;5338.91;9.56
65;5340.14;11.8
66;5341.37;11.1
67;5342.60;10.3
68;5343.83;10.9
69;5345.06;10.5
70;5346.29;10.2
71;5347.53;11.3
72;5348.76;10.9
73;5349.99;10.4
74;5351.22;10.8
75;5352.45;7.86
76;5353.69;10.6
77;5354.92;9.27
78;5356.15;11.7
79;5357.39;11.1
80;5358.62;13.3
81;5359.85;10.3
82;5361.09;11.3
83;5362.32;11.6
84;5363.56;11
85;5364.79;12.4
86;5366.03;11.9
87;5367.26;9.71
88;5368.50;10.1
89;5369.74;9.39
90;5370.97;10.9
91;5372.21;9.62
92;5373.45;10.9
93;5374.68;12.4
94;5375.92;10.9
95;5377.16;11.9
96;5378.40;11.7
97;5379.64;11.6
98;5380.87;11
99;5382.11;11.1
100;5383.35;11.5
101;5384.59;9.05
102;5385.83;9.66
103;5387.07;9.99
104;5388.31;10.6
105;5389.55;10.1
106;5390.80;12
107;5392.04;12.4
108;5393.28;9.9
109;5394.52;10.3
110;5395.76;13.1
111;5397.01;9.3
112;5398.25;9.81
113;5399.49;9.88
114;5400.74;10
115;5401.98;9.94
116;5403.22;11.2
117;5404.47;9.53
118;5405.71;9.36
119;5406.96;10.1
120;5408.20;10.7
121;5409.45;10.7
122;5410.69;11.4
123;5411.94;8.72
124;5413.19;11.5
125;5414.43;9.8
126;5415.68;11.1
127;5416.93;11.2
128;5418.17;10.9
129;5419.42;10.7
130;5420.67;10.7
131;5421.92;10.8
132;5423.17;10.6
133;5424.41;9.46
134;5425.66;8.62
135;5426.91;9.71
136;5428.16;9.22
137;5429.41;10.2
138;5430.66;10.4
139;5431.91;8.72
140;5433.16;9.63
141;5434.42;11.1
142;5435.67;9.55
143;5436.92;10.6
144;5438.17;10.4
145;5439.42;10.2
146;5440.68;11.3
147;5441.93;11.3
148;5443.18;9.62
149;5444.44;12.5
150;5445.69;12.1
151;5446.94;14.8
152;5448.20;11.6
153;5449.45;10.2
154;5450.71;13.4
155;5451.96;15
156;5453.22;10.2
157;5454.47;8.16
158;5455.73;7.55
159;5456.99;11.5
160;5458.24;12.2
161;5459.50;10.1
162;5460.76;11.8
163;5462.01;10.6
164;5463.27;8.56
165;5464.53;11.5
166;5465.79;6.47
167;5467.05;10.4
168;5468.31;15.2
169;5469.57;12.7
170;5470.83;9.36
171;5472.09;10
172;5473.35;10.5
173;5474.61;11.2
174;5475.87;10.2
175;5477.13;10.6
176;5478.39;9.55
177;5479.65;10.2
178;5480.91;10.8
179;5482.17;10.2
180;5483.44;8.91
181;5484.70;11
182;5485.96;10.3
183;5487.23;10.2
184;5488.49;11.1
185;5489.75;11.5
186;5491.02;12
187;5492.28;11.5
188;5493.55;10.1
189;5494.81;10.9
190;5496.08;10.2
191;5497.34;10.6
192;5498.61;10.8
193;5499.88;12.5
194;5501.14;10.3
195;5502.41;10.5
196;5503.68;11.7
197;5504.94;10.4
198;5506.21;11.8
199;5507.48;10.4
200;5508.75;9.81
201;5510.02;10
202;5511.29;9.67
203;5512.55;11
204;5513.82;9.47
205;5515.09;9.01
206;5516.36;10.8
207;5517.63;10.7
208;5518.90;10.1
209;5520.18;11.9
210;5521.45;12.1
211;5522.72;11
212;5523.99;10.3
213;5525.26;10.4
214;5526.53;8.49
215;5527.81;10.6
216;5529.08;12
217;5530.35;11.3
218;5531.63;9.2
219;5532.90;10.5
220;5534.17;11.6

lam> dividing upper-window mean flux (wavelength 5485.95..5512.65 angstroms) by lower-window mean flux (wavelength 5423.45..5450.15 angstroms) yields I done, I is 1.02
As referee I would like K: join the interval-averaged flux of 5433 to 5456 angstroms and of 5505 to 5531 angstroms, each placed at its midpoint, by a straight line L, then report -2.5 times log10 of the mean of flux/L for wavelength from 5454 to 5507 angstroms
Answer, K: 0.02 mag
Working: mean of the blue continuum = 11.1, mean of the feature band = 10.6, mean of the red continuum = 10.5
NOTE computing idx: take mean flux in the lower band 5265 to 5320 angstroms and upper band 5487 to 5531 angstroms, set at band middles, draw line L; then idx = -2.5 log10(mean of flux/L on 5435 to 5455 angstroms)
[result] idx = -0.08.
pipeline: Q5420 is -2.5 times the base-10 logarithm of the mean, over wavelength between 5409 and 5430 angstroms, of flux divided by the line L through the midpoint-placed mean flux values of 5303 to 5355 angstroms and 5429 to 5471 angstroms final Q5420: 0.038 mag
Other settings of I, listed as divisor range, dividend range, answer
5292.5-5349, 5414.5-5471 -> 1.05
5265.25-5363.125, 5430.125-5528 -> 1.04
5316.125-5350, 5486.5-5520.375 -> 1.05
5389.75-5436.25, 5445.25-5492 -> 1.05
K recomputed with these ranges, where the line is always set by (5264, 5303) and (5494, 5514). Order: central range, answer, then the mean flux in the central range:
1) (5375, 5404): -0.04 mag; 10.7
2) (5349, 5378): -0.05 mag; 10.8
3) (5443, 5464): -0.07 mag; 11.2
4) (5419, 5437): 0.05 mag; 9.97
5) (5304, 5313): -0.04 mag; 10.6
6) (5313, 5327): 0.05 mag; 9.72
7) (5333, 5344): -0.03 mag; 10.5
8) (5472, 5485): 0.03 mag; 10.3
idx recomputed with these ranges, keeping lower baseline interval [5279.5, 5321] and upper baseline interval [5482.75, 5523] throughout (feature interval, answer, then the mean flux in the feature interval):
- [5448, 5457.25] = -0.03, 10.9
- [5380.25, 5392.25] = -0.02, 10.7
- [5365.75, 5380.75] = -0.04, 10.9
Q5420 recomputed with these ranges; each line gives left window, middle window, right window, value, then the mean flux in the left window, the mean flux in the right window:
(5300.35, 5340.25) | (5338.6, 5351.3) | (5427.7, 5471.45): -0.06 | 10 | 10.8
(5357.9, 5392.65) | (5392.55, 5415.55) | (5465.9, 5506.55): 0.06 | 11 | 10.8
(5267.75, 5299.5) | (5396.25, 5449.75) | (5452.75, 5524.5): 0.01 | 10.4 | 10.6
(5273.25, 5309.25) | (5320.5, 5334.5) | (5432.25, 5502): 0.08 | 10.6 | 10.8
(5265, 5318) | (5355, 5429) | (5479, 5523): -0.03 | 10.2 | 10.7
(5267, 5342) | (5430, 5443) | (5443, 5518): 0.03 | 10.2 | 10.8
